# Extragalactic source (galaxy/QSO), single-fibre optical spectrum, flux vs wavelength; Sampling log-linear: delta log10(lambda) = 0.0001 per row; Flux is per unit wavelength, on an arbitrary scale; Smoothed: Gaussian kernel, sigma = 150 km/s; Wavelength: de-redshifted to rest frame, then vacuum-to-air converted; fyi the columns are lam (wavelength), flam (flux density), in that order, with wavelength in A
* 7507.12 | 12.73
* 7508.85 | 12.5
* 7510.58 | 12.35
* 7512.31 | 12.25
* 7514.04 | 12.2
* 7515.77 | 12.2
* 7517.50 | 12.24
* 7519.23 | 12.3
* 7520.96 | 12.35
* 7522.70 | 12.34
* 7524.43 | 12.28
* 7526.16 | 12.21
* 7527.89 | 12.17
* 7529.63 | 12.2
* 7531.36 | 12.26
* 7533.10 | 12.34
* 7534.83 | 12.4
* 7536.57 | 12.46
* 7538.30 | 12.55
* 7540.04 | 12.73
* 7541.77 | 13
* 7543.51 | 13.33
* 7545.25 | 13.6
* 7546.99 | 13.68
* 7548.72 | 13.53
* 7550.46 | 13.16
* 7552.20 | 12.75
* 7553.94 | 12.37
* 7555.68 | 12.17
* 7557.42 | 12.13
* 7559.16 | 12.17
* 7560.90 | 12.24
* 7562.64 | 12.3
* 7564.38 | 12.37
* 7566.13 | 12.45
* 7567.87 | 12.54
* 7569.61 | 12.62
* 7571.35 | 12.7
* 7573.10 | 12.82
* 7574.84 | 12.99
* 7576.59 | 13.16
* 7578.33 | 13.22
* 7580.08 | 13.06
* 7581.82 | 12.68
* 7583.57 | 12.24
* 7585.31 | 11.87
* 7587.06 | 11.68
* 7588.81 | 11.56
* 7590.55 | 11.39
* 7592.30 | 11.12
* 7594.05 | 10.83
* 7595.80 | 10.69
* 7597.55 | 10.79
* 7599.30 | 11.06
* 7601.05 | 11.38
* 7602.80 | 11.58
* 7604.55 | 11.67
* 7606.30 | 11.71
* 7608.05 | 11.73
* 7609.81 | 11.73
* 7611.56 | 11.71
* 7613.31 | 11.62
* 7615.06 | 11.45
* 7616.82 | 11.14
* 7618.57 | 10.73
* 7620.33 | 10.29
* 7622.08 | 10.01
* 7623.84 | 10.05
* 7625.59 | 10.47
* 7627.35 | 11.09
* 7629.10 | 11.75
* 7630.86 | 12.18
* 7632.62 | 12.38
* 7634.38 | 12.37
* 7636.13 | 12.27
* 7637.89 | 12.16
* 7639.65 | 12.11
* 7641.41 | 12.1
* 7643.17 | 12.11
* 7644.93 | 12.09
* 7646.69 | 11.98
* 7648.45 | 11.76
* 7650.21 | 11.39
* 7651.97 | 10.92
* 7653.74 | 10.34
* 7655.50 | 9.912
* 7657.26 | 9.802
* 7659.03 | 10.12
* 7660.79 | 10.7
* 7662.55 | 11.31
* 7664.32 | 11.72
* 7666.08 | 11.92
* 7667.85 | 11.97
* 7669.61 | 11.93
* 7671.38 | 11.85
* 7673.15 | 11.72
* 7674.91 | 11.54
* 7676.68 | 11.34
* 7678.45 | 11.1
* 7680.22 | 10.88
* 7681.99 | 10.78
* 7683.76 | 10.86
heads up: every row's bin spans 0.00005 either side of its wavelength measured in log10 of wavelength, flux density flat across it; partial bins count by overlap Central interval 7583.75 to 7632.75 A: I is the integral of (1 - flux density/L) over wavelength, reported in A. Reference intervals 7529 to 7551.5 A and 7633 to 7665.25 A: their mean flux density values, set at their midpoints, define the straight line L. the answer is 2.8 A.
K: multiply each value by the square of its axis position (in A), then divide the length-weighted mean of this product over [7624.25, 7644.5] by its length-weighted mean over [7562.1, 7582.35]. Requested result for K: 0.9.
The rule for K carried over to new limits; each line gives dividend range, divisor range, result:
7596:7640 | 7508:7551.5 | 0.93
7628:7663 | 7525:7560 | 0.93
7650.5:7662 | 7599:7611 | 0.91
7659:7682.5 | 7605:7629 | 1.04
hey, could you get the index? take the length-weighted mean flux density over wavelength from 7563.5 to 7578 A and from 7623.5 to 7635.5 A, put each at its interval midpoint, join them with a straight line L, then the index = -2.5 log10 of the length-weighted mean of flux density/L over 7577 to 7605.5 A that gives 0.06 mag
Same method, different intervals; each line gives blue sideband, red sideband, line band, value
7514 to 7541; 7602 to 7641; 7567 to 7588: -0.07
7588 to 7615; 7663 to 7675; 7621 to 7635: 0.03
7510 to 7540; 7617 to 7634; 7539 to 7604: -0.05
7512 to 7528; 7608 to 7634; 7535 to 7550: -0.09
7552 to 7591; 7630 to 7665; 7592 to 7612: 0.07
